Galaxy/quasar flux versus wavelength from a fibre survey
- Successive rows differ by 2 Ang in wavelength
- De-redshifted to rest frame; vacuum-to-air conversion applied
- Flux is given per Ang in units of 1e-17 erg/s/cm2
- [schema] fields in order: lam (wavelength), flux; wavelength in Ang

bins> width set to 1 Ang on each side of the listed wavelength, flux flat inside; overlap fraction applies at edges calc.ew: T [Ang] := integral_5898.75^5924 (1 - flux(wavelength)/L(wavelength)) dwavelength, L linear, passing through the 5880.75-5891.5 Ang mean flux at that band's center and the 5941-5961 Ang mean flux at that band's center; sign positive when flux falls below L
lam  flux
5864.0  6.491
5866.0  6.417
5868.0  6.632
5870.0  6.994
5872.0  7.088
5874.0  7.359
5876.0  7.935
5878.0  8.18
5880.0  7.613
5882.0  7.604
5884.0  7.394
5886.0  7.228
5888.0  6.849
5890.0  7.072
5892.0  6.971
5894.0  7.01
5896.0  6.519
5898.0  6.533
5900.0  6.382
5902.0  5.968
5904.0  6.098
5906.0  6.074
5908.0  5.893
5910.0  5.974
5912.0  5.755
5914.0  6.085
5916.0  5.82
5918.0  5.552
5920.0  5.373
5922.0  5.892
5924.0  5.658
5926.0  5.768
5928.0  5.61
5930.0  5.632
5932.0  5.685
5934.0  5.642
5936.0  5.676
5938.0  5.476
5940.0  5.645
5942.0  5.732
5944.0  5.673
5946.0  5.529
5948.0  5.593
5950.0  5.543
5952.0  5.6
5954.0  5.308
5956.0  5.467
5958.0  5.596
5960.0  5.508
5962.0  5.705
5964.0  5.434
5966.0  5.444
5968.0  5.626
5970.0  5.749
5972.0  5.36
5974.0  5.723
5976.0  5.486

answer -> 2.6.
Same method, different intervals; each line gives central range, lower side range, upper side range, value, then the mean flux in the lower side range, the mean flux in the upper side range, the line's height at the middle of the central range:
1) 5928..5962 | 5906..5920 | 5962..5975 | 0.55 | 5.83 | 5.57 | 5.68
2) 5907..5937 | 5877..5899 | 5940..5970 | 2.93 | 7.18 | 5.56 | 6.36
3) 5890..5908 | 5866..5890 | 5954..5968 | 1.07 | 7.3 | 5.52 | 6.85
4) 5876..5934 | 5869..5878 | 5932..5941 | 1.47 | 7.44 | 5.62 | 6.53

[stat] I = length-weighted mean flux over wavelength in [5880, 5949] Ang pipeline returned 6.12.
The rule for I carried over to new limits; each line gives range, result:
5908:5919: 5.84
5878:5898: 7.16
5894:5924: 6.02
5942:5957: 5.54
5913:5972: 5.62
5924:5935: 5.67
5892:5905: 6.46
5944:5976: 5.55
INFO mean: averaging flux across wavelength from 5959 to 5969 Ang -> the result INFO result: 5.54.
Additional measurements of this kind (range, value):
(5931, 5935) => 5.66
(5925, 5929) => 5.69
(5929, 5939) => 5.62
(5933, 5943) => 5.63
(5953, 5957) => 5.39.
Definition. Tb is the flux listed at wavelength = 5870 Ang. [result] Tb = 6.994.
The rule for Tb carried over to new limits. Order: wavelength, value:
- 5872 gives 7.088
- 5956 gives 5.467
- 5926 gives 5.768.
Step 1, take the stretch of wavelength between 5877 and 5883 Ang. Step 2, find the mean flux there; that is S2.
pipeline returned 7.8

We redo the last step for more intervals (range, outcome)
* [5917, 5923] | 5.61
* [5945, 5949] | 5.56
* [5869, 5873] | 7.04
